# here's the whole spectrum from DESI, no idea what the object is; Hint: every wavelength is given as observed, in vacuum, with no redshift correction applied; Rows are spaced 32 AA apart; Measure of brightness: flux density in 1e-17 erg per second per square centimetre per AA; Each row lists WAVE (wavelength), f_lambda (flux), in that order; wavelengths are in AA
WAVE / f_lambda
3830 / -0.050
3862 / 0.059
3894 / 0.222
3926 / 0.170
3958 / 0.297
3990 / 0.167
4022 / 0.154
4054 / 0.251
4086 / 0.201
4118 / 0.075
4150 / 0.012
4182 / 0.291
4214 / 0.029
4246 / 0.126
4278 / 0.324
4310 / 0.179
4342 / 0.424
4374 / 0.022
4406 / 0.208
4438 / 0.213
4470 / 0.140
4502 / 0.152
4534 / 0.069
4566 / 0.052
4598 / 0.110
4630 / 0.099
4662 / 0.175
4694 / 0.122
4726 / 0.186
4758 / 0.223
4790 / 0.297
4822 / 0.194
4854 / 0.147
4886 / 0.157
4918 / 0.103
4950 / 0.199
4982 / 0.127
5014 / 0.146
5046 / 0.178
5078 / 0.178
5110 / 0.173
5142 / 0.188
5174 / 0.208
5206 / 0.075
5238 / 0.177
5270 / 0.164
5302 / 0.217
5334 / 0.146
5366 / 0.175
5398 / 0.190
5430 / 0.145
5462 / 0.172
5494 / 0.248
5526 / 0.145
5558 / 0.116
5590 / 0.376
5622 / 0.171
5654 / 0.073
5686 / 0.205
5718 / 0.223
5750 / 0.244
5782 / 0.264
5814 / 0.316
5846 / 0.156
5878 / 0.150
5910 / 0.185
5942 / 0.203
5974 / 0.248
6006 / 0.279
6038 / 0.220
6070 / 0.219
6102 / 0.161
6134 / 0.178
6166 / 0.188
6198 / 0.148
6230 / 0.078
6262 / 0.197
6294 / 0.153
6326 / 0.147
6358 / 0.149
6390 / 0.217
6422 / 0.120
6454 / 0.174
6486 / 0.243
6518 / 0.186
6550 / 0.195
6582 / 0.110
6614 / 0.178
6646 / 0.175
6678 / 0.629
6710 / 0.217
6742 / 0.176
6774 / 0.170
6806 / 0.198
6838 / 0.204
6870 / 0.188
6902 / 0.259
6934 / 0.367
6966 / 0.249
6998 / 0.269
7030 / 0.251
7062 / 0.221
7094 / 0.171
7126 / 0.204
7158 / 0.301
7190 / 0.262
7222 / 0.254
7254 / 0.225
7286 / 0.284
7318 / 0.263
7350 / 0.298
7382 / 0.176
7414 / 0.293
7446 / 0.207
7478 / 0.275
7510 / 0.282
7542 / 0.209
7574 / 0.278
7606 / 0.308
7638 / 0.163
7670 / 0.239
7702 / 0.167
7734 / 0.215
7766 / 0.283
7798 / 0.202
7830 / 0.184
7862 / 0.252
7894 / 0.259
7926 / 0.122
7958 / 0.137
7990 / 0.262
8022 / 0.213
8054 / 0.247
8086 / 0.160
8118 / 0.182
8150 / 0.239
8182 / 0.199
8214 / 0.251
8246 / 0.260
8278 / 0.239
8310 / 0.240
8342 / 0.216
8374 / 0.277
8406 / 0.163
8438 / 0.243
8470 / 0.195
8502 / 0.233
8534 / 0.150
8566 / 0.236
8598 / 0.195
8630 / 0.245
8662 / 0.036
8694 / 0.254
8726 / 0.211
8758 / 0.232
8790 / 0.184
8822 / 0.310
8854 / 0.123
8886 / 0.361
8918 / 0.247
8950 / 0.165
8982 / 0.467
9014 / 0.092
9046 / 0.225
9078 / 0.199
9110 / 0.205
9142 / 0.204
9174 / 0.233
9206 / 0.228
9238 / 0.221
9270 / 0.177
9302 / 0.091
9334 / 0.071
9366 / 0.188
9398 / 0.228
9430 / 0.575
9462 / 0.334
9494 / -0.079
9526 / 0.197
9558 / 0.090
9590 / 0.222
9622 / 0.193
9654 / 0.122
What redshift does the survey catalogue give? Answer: 0.79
